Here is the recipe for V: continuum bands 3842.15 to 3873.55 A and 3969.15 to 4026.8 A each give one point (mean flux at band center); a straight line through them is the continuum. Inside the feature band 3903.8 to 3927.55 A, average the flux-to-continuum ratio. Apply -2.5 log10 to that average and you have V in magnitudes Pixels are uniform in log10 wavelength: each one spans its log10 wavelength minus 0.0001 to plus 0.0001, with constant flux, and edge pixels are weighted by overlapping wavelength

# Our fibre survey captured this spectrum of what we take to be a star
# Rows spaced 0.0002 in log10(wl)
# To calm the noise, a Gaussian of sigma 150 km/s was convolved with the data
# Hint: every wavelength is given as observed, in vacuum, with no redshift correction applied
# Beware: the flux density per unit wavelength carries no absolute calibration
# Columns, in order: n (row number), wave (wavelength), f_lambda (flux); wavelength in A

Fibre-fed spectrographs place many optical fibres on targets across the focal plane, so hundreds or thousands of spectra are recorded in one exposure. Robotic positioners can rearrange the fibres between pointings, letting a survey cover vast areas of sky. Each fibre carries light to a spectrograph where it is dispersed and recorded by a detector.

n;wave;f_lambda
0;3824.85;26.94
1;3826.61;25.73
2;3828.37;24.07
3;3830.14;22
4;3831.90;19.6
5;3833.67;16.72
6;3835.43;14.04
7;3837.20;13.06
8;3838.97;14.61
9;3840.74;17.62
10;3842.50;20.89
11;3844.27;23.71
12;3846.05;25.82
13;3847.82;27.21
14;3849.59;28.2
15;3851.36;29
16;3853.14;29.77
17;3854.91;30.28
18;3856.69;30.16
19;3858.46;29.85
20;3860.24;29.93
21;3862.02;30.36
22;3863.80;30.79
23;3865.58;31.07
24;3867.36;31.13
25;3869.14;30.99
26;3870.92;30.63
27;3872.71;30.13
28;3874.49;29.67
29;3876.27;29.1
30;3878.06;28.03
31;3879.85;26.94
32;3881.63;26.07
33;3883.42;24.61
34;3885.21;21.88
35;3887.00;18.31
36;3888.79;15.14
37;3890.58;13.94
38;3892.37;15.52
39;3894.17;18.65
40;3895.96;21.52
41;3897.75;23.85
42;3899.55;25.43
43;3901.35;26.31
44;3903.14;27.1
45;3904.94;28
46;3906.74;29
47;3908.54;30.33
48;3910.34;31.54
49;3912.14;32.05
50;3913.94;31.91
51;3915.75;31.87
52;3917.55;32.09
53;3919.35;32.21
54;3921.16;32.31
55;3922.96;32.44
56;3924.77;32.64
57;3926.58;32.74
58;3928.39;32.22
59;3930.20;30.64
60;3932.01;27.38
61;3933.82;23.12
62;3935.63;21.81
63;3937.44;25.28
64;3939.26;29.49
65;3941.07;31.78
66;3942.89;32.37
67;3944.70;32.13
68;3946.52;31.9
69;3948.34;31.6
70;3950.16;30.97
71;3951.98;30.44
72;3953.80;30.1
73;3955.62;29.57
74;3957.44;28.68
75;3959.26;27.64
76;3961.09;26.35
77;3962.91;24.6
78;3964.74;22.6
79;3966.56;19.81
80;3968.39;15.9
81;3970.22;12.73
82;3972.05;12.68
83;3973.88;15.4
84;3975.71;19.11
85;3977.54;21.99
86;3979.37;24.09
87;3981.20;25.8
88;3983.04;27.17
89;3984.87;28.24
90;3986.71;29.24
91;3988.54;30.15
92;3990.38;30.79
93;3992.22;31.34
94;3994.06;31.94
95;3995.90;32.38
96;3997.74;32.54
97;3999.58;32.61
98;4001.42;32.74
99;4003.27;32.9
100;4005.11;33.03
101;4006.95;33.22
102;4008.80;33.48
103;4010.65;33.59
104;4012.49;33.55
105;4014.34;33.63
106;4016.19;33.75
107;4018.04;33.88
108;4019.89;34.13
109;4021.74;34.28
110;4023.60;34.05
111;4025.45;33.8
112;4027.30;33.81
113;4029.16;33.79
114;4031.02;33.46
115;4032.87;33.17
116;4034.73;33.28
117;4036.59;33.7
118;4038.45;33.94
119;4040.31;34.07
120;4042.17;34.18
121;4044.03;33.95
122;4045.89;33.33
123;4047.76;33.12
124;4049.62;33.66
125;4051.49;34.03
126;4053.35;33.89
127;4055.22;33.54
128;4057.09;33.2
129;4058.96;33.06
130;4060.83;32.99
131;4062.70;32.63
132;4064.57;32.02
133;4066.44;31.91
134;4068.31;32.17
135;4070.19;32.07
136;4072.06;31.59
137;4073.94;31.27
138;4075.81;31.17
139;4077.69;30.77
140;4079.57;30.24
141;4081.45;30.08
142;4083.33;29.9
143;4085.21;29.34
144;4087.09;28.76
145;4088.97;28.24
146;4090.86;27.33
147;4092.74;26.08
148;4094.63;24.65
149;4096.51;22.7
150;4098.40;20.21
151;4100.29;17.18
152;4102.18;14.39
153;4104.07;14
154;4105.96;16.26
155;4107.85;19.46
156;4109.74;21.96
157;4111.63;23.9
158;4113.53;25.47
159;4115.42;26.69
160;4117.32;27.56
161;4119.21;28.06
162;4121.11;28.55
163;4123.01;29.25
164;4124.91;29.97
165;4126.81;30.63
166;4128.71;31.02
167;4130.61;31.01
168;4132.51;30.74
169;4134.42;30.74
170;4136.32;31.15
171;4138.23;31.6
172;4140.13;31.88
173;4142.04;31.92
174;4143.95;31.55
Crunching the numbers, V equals -0.082 mag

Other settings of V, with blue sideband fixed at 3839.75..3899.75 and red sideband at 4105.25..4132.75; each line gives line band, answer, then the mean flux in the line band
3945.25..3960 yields -0.160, 30.2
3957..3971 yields 0.178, 22.2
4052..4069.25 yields -0.234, 32.9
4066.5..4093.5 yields -0.133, 30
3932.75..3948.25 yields -0.104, 28.6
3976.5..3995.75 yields -0.080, 28.2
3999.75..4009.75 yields -0.249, 33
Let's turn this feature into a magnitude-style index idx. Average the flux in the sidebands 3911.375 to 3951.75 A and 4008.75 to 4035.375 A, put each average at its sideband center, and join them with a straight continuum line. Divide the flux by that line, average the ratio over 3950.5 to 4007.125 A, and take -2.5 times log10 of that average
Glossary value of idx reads 0.21 mag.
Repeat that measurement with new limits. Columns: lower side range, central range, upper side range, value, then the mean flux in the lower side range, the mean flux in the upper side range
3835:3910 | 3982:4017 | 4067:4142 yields -0.21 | 25.3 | 27.2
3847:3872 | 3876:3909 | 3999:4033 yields 0.29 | 30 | 33.5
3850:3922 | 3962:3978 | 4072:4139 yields 0.43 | 27.4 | 26.6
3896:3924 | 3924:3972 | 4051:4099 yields 0.10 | 29.5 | 30.2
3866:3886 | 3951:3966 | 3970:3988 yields -0.17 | 28.2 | 22.2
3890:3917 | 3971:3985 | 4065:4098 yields 0.27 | 26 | 29.2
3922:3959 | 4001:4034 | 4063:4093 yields -0.12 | 29.8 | 30.3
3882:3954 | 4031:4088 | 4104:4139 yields -0.19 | 27.5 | 27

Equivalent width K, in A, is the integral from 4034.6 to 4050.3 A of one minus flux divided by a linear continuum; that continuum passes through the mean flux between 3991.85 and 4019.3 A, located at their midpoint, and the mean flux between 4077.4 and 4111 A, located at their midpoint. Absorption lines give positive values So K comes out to -2.4 A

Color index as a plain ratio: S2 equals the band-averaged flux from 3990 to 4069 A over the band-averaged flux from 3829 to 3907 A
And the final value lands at 1.35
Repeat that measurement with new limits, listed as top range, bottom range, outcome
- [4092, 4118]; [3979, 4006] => 0.70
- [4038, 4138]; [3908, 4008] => 1.02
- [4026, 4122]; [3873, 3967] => 1.06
